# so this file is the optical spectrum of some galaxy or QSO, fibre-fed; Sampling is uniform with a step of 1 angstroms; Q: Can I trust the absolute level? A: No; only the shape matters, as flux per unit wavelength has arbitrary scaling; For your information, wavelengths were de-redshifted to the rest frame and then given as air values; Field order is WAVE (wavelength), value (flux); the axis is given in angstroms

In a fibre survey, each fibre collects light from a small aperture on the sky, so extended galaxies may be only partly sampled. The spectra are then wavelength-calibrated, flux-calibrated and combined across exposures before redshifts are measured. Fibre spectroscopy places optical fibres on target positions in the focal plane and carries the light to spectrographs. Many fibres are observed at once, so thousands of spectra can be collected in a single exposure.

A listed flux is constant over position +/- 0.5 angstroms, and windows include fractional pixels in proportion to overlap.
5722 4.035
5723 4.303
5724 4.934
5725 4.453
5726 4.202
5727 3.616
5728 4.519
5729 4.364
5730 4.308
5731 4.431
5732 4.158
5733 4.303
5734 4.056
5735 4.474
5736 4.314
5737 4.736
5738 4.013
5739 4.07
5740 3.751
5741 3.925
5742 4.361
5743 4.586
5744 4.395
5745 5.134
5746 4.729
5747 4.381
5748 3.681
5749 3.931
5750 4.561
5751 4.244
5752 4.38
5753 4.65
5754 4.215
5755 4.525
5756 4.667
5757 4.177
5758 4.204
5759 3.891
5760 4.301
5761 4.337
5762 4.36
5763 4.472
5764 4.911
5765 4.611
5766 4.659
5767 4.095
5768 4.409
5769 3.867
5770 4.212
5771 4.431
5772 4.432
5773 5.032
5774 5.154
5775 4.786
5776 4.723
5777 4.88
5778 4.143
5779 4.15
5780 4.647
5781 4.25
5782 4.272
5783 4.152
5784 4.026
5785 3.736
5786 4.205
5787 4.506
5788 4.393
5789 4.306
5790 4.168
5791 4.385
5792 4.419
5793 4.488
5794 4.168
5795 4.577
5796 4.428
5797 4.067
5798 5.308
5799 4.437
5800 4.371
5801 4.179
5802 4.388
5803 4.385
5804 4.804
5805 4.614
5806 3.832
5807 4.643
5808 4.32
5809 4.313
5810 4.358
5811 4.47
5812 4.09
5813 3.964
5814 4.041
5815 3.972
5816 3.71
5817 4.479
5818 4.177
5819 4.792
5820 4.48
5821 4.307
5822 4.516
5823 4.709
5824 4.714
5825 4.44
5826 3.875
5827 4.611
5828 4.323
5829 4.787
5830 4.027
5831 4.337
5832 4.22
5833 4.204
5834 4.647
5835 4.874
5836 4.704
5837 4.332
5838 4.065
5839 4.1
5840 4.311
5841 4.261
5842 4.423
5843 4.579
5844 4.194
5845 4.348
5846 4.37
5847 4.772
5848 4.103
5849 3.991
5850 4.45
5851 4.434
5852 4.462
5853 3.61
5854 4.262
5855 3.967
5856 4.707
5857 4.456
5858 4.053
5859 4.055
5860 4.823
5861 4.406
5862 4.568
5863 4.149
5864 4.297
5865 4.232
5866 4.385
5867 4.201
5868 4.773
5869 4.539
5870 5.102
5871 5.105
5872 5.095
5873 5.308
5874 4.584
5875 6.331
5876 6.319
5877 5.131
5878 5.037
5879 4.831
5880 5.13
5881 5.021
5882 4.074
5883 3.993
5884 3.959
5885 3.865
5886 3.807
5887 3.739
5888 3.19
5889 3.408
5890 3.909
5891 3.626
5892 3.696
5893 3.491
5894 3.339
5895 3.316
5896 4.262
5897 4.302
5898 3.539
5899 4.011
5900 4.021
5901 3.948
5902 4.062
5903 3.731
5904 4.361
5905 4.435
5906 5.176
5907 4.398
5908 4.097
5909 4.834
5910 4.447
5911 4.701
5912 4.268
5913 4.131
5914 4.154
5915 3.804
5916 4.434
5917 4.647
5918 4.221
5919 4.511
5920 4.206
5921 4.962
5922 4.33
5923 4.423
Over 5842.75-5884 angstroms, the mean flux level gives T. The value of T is 4.58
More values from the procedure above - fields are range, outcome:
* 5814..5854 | 4.35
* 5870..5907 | 4.32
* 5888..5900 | 3.71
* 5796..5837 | 4.39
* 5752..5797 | 4.39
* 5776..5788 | 4.29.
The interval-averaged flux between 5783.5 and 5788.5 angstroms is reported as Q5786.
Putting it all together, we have 4.17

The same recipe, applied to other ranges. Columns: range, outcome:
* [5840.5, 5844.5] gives 4.36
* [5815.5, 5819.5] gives 4.29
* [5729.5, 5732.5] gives 4.3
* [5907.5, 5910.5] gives 4.46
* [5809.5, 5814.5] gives 4.18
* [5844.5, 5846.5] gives 4.36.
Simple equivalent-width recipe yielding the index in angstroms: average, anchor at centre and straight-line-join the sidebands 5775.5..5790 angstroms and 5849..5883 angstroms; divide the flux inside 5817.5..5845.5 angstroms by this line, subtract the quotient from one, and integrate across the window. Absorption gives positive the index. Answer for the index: 0.61 angstroms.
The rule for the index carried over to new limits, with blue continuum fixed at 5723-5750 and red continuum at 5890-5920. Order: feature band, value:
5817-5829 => -0.7 angstroms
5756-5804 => -1.6 angstroms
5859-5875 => -1.9 angstroms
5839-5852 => -0.5 angstroms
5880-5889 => 0.4 angstroms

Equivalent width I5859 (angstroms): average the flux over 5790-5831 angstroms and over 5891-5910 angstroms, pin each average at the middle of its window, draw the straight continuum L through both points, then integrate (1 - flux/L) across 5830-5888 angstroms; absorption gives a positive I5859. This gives -3.8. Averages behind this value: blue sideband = 4.37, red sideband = 4.06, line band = 4.48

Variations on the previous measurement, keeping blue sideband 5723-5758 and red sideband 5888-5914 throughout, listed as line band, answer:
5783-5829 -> -1.5 angstroms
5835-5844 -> -0.5 angstroms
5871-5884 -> -3.0 angstroms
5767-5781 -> -0.8 angstroms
